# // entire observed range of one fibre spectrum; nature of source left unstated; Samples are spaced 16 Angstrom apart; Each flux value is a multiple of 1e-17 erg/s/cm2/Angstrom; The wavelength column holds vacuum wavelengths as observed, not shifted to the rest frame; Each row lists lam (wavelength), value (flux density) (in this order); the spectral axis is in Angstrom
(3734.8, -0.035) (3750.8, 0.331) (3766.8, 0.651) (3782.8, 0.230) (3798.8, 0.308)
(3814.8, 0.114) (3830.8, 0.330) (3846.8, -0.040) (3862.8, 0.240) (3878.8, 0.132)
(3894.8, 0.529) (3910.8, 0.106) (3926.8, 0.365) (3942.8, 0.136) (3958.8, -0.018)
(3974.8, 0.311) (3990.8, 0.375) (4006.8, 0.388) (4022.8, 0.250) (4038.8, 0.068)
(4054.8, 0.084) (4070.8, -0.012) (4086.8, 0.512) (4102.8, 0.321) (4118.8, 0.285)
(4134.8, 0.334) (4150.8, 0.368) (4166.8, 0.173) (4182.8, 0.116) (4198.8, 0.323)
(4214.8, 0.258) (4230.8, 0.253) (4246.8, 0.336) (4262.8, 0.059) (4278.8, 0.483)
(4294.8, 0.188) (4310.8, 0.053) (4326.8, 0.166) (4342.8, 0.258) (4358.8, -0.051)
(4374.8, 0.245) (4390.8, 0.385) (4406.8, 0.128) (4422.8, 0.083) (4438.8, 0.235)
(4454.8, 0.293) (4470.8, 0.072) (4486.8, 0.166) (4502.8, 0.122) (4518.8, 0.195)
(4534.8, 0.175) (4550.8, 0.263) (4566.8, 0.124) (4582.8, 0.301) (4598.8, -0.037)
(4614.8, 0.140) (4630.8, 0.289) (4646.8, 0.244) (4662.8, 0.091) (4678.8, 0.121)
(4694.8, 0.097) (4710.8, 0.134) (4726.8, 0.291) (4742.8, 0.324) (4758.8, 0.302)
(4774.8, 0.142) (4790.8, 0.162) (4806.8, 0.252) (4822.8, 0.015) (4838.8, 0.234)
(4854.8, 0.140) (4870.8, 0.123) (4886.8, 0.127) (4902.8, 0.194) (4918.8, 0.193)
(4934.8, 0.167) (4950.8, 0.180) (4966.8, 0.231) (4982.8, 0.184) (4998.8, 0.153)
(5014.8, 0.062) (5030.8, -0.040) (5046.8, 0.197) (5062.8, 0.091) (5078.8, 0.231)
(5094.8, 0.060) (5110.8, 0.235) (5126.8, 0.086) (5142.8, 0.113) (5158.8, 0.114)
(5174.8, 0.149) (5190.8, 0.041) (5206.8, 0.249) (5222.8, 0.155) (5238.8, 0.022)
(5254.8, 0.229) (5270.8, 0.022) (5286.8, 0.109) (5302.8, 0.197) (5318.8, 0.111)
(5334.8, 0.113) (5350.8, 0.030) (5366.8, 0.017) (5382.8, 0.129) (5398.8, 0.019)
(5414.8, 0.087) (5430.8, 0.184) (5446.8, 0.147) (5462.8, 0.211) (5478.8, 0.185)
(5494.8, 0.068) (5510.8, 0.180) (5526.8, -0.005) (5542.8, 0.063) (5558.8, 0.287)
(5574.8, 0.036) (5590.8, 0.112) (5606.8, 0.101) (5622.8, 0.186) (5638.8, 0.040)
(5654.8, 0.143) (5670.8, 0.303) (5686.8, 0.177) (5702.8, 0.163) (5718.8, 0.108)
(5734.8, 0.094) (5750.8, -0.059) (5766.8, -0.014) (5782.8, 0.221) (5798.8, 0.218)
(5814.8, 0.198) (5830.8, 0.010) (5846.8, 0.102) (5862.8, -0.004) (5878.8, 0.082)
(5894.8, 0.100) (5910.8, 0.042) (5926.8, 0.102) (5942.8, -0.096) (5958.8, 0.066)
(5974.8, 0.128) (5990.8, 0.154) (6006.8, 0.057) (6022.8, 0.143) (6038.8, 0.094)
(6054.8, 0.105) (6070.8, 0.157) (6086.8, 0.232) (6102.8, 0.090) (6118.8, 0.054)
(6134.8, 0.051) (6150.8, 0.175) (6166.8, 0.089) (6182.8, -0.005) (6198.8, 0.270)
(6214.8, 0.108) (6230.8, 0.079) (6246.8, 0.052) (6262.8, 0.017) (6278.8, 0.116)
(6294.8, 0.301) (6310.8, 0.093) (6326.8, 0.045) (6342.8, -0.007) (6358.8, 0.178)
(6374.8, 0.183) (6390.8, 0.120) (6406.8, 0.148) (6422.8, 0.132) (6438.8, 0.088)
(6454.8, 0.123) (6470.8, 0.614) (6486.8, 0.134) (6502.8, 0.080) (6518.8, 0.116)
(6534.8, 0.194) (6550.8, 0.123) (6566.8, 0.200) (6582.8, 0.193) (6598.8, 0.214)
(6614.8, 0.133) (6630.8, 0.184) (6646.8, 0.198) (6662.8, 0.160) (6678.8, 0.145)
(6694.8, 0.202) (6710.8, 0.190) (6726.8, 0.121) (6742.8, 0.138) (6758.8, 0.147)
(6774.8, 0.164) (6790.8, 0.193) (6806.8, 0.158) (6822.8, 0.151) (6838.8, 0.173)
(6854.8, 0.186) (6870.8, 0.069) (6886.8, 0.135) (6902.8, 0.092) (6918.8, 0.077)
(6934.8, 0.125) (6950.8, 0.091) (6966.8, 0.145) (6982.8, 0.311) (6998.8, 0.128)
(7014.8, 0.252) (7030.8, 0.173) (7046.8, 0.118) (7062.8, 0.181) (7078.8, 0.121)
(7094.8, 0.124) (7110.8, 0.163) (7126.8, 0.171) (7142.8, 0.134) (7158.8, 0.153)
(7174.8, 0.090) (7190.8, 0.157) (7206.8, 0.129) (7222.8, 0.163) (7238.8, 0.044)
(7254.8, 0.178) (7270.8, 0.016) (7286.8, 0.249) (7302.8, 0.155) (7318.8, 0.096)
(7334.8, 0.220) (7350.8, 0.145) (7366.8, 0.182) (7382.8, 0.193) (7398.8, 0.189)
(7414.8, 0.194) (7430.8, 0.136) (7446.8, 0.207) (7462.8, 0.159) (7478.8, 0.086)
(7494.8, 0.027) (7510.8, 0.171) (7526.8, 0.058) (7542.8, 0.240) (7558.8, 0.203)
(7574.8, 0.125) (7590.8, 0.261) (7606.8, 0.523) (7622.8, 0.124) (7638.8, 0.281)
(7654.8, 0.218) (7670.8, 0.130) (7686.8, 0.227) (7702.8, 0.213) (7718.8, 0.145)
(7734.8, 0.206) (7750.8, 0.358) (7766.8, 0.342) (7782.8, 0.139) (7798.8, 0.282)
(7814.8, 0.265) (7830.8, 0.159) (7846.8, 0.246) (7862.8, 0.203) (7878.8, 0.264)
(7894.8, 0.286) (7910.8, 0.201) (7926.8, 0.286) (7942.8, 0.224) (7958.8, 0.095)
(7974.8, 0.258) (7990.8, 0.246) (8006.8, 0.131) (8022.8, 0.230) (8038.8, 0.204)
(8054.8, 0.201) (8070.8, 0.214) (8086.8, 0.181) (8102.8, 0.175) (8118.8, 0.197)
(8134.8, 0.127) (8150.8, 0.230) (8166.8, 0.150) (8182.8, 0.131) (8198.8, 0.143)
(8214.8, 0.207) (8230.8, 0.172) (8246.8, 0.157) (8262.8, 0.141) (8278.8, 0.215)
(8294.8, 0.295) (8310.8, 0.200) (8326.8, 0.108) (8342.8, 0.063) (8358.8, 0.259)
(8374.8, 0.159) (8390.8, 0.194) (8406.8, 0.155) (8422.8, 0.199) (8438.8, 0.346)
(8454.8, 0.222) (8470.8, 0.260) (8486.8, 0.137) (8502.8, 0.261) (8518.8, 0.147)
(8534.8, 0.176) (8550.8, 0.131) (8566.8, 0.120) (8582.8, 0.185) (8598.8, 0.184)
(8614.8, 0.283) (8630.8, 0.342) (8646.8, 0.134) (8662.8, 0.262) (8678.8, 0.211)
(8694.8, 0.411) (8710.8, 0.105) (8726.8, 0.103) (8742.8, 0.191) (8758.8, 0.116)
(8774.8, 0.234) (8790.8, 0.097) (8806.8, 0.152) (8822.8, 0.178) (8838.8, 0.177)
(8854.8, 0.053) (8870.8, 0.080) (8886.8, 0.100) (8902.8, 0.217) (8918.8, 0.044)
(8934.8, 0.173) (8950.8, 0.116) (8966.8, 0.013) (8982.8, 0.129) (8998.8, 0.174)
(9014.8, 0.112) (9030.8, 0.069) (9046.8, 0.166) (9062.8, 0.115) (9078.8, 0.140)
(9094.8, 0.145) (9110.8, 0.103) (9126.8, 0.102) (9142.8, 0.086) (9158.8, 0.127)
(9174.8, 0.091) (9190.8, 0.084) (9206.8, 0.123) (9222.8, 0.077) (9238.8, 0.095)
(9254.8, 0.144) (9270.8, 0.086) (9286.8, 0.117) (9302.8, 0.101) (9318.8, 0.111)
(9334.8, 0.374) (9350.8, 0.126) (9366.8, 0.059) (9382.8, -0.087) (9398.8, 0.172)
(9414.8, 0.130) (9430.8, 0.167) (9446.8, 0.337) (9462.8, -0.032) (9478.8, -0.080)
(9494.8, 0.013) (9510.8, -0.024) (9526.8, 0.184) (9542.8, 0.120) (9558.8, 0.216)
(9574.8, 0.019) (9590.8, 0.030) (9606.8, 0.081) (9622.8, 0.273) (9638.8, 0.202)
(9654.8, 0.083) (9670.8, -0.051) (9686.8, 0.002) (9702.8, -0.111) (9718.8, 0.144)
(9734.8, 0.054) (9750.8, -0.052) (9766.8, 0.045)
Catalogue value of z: 0.736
